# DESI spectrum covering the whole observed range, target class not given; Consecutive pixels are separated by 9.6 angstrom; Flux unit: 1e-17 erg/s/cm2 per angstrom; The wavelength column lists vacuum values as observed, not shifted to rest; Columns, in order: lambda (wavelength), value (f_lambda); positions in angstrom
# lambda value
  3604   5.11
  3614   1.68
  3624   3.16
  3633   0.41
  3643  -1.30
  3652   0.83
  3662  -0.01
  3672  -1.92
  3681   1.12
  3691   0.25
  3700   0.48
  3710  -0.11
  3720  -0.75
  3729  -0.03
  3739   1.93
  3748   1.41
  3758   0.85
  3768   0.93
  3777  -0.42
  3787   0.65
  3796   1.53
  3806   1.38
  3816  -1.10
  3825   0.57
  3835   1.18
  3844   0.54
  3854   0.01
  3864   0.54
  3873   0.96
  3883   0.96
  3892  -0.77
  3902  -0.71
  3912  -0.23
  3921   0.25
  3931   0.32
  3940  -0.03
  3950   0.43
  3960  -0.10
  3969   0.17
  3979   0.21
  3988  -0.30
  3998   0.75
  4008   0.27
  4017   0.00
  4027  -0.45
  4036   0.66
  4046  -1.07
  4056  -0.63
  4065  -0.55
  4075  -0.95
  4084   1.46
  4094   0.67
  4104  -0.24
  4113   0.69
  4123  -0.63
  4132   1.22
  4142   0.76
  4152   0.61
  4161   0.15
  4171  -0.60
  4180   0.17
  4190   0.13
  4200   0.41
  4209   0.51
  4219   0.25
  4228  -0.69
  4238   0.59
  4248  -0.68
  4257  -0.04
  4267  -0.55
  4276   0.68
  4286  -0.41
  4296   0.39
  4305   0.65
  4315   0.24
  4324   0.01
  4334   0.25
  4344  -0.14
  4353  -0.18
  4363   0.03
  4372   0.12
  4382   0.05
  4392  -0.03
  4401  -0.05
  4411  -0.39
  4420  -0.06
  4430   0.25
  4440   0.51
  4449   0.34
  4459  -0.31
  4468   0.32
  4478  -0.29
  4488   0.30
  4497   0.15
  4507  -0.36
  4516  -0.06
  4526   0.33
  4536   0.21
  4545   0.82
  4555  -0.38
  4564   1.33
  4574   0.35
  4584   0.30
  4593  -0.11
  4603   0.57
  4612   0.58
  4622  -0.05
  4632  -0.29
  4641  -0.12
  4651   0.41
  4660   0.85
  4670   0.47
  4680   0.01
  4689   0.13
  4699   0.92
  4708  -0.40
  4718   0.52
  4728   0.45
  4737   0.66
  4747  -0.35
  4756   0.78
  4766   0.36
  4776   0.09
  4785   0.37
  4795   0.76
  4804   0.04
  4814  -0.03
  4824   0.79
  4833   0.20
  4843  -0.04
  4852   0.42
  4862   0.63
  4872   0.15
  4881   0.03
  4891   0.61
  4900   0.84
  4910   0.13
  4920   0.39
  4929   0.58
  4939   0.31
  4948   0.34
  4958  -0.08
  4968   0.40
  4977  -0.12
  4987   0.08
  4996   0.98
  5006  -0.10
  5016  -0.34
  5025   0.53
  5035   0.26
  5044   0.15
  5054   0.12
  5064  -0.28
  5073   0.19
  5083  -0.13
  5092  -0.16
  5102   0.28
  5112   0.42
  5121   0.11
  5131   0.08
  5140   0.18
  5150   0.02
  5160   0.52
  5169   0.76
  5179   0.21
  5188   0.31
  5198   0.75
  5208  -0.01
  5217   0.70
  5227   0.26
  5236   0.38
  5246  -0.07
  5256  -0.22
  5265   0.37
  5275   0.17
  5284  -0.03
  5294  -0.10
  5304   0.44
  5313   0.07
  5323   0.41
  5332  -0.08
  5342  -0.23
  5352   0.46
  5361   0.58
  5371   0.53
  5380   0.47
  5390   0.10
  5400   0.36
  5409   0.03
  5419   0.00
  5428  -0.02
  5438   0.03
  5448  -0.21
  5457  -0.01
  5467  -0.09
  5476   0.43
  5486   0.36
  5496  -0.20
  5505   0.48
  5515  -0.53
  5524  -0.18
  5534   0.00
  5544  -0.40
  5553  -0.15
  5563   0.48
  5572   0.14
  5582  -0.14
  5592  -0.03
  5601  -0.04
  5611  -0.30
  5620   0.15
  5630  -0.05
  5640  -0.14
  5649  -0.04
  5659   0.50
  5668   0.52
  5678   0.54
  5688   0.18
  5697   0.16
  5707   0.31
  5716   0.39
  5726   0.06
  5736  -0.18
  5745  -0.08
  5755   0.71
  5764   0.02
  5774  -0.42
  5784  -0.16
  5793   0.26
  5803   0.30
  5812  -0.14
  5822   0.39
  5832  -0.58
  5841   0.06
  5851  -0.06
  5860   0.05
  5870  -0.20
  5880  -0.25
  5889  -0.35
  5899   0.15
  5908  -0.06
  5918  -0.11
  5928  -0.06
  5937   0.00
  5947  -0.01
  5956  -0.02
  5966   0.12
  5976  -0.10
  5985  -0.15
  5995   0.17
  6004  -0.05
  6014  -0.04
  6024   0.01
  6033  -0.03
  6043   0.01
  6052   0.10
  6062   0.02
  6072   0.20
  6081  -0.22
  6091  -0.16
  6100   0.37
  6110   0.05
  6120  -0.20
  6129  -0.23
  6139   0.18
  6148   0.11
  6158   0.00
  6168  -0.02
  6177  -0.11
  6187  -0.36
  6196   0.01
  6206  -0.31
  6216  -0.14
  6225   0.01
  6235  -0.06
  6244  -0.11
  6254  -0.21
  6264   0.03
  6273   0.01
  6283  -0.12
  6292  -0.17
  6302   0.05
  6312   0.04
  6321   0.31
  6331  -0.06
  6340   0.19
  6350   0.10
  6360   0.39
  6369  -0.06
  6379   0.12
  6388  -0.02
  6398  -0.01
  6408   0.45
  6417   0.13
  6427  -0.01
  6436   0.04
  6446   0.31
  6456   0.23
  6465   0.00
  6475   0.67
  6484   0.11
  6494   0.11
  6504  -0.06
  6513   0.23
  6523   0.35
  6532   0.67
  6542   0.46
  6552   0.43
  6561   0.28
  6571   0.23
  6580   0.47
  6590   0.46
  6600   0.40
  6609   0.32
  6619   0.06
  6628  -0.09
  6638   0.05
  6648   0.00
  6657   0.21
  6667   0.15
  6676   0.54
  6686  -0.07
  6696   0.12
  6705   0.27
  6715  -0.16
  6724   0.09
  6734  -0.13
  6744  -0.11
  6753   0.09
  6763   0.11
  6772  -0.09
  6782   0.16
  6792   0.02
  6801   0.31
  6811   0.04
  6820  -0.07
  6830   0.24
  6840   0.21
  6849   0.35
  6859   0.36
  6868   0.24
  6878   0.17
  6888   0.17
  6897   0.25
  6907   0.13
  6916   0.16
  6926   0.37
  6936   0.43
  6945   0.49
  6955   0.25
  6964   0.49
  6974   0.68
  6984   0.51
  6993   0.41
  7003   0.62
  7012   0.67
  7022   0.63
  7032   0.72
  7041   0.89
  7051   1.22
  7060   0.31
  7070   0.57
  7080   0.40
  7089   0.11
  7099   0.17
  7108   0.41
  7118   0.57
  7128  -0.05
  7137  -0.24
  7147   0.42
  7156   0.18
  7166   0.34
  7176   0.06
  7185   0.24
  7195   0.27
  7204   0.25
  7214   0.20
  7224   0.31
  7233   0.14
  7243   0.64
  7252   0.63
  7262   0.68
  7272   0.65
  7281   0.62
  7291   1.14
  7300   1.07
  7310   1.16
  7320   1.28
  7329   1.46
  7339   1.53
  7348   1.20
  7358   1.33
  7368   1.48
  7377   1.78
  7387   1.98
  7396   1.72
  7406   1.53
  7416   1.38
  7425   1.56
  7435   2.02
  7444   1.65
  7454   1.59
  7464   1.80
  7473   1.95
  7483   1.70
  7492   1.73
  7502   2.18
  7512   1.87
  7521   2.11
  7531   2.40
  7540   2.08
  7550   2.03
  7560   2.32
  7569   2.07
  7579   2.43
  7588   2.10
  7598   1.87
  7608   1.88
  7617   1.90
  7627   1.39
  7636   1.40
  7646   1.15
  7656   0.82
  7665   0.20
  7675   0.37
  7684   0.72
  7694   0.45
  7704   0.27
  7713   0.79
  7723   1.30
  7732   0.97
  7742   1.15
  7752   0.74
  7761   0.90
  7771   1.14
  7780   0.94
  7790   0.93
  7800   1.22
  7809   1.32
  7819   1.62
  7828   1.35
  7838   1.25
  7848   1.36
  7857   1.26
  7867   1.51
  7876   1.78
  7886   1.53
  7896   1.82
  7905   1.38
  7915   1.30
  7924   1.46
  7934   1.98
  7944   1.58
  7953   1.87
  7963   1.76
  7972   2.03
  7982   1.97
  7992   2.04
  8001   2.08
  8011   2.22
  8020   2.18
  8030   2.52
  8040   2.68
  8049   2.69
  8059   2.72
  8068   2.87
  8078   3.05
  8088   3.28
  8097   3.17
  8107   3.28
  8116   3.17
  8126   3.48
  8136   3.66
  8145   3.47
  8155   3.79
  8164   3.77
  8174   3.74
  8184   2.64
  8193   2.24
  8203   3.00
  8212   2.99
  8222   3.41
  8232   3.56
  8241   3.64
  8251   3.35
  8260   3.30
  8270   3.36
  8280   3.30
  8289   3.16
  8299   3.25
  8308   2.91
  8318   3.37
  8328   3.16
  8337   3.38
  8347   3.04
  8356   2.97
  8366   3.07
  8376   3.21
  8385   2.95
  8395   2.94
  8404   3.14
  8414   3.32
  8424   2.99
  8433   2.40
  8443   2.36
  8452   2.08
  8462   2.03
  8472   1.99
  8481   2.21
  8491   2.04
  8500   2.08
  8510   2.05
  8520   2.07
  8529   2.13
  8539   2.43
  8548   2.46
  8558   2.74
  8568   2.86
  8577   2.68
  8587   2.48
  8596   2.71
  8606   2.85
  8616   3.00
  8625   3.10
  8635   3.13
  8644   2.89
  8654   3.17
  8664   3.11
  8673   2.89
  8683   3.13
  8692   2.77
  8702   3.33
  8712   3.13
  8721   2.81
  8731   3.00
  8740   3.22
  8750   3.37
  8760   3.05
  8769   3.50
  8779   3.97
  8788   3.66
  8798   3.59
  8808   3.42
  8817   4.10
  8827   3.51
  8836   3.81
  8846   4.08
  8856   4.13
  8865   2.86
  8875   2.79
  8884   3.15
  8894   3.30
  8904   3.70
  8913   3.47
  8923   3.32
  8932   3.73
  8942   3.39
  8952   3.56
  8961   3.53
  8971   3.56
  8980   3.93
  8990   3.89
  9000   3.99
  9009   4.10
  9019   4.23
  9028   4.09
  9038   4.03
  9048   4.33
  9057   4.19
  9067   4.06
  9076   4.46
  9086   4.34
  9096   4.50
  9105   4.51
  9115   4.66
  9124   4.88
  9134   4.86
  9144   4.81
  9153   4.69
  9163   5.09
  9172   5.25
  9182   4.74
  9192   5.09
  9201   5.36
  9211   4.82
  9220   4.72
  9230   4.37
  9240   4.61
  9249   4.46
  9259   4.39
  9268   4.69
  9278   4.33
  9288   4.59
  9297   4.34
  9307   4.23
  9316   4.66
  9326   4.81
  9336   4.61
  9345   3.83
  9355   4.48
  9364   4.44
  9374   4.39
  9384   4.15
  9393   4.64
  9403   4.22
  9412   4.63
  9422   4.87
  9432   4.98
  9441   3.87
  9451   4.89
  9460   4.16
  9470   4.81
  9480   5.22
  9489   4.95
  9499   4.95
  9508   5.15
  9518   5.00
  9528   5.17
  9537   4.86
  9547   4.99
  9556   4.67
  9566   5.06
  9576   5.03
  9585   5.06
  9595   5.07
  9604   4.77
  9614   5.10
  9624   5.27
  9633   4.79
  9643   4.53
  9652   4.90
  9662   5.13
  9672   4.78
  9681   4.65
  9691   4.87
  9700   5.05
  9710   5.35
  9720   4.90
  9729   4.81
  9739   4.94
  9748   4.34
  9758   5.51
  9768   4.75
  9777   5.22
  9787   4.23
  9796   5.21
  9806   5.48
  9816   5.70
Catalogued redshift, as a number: 0.000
